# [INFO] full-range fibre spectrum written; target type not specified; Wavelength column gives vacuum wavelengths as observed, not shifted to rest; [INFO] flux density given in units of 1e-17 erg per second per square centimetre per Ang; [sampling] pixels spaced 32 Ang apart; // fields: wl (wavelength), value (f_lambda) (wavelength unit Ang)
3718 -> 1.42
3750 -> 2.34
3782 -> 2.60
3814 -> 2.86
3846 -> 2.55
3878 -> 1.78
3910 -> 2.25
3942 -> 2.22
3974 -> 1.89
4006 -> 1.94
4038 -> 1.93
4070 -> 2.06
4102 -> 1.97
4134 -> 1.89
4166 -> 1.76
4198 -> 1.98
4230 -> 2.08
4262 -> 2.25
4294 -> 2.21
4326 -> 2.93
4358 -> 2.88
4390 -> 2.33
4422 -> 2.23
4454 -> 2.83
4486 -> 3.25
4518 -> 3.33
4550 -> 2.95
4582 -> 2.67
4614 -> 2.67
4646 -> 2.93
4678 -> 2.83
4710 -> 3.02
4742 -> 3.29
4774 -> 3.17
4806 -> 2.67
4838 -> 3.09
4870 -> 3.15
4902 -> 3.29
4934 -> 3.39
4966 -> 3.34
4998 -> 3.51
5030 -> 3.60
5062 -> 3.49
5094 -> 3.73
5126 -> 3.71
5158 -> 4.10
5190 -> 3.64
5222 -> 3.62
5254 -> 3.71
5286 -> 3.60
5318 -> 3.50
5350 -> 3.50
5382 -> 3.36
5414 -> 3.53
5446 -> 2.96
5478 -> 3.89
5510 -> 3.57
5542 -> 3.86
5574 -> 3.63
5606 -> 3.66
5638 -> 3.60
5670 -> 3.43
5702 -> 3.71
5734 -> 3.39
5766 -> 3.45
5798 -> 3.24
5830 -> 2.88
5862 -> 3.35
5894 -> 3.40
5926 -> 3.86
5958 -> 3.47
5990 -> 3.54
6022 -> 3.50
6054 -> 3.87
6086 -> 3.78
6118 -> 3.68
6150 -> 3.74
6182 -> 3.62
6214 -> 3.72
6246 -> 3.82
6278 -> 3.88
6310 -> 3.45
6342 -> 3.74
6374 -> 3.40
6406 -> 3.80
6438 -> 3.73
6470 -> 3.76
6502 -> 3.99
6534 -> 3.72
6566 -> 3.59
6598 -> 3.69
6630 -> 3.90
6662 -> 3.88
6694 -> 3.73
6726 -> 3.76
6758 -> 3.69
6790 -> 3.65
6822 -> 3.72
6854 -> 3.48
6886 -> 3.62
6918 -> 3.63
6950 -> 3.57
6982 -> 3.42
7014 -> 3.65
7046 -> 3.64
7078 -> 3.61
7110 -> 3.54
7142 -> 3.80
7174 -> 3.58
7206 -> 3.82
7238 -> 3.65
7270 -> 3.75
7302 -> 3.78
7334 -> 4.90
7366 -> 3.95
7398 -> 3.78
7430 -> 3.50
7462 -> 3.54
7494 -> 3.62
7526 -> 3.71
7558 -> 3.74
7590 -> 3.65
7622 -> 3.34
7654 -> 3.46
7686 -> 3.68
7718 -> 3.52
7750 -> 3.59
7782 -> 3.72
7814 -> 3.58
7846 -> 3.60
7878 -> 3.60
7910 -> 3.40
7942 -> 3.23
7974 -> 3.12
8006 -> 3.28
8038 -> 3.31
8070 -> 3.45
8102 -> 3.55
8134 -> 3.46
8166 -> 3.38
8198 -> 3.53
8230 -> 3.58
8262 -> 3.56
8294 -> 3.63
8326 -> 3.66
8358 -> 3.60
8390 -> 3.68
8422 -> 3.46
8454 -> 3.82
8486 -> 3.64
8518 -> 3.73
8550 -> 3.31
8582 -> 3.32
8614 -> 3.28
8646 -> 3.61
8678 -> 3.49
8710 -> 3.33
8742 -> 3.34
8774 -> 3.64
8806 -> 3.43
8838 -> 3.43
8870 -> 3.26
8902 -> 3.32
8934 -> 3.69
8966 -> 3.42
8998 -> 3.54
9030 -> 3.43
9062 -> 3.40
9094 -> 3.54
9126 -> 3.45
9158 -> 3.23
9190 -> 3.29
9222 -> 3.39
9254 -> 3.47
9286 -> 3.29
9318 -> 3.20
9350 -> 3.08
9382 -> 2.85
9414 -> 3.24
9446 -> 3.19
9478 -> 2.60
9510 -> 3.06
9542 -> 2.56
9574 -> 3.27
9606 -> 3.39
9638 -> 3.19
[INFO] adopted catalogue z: 0.116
